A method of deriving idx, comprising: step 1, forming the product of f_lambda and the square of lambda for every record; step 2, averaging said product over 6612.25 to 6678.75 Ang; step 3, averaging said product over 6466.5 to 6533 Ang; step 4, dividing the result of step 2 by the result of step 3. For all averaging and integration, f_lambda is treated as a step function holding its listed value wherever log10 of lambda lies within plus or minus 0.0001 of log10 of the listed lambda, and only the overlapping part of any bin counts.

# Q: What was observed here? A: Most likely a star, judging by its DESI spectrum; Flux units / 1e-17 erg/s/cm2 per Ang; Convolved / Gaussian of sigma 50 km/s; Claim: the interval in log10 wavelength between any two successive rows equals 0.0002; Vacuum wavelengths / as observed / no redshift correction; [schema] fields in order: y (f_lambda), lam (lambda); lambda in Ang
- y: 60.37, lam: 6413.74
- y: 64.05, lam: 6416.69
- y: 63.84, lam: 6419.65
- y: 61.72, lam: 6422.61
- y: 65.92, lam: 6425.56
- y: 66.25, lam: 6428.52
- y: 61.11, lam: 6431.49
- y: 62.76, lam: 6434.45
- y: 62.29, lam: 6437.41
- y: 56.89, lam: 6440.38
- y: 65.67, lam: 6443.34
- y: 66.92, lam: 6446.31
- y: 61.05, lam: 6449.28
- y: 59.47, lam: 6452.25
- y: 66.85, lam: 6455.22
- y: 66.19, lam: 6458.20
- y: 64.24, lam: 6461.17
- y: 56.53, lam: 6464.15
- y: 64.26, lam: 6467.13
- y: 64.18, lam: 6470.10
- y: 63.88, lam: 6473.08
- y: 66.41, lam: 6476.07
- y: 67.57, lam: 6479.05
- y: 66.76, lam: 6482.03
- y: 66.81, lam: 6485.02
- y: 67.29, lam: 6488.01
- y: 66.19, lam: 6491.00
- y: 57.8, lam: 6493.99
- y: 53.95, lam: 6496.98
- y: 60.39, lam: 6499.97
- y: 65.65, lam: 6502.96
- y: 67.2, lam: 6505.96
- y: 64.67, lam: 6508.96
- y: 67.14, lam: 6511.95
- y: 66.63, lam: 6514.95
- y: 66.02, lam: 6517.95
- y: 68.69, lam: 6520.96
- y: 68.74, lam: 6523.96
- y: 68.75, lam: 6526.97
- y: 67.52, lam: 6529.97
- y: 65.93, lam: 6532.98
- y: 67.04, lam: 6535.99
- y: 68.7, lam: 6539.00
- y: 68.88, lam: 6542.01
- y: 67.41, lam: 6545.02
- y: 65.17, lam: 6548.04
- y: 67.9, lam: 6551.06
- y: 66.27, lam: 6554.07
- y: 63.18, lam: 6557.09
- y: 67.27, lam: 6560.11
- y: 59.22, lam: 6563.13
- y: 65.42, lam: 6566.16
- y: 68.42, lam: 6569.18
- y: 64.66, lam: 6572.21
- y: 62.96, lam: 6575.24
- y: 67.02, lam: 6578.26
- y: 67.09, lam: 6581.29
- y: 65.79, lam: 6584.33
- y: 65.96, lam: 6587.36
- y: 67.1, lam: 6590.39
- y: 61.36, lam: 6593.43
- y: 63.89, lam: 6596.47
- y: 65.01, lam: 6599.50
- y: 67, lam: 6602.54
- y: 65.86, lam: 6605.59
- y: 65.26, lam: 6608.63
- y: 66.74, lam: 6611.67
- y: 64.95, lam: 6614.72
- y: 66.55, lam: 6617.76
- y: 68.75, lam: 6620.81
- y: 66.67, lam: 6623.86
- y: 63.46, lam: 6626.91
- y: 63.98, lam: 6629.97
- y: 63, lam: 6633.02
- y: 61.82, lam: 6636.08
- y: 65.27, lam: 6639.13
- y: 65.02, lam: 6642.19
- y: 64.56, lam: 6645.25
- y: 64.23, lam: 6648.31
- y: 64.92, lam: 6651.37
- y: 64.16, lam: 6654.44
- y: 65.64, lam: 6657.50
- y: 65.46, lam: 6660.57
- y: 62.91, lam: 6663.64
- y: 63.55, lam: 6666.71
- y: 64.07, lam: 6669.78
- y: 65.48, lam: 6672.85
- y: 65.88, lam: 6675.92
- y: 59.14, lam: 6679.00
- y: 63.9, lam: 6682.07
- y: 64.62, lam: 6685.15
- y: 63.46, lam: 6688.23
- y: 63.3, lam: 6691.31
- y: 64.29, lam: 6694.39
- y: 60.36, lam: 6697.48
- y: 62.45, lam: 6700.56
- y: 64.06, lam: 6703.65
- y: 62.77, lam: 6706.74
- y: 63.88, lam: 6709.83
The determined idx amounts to 1.0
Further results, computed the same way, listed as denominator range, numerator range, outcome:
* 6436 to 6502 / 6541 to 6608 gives 1.07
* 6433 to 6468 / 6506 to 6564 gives 1.09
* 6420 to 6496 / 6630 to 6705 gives 1.07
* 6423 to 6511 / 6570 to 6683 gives 1.07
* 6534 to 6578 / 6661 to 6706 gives 1.00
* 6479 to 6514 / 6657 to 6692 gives 1.05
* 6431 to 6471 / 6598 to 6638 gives 1.09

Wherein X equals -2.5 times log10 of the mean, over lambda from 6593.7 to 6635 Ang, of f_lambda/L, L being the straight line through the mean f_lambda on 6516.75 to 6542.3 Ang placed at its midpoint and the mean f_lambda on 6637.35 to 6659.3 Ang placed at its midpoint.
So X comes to 0.01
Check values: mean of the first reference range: 67.8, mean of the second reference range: 64.8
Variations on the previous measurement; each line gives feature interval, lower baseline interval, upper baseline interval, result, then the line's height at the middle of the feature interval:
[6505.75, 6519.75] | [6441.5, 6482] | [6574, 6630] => -0.03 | 64.7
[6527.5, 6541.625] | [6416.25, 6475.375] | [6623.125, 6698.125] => -0.07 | 63.5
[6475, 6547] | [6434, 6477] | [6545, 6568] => -0.03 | 64.2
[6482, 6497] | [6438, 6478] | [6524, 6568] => 0.01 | 64.4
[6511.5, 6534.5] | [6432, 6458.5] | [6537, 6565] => -0.04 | 65.2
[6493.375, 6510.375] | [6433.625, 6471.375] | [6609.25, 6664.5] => 0.03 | 63.4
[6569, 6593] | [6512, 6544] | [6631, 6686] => 0.01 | 66.2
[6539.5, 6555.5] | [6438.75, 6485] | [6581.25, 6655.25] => -0.04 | 64.5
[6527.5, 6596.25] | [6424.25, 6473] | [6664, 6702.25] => -0.04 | 63.3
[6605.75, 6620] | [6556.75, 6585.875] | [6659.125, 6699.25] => -0.02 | 64.6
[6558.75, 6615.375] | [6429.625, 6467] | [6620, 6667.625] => -0.02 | 64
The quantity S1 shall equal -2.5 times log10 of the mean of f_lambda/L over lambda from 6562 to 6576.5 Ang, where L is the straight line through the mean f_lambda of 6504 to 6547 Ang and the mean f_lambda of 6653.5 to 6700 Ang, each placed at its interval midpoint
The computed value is 0.03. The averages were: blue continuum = 67.3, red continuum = 63.7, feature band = 64.2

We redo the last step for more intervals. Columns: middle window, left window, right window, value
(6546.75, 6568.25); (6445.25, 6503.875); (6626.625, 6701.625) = -0.023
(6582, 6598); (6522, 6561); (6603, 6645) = 0.018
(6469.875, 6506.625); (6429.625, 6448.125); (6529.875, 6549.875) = 0.013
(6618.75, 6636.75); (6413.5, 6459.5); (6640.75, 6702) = -0.017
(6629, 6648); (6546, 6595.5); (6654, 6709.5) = 0.005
